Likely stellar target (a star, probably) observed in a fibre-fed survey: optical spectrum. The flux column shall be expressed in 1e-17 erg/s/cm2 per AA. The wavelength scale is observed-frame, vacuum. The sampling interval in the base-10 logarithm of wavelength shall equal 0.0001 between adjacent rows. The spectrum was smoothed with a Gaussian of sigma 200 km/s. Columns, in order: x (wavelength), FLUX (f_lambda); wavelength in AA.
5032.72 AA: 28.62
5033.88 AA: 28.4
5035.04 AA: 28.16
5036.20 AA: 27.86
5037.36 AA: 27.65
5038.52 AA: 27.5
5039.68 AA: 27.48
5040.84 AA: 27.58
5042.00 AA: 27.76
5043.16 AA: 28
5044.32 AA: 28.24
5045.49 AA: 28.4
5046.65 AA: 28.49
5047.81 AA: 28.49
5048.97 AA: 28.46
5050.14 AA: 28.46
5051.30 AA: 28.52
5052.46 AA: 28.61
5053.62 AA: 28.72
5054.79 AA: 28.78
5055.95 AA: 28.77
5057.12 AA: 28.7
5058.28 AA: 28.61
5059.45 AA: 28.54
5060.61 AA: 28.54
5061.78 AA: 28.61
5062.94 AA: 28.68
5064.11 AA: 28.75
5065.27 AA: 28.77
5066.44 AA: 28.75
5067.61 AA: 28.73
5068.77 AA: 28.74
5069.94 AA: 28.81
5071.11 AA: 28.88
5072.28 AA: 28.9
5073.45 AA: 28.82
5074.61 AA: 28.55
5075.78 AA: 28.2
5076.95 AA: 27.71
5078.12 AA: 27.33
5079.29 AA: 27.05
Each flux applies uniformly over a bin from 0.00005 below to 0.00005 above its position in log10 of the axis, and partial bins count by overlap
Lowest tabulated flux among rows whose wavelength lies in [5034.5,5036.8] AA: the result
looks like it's 27.86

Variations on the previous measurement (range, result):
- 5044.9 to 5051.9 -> 28.4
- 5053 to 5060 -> 28.54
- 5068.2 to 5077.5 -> 27.71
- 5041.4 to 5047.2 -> 27.76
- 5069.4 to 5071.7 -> 28.81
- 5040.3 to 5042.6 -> 27.58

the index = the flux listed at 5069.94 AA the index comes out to 28.81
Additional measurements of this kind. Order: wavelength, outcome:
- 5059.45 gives 28.54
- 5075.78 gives 28.2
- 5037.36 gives 27.65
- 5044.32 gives 28.24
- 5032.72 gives 28.62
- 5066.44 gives 28.75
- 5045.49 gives 28.4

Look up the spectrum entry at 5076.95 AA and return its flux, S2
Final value 27.71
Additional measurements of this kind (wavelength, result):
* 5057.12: 28.7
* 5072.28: 28.9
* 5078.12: 27.33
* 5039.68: 27.48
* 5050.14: 28.46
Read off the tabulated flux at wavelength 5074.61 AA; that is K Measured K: 28.55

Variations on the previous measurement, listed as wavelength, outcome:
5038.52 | 27.5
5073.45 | 28.82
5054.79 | 28.78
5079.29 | 27.05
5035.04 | 28.16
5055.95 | 28.77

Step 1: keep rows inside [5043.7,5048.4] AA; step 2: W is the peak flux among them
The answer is 28.49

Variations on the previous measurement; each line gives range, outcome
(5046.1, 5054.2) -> 28.72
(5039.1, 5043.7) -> 28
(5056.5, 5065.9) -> 28.77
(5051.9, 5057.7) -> 28.78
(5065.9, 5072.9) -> 28.9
